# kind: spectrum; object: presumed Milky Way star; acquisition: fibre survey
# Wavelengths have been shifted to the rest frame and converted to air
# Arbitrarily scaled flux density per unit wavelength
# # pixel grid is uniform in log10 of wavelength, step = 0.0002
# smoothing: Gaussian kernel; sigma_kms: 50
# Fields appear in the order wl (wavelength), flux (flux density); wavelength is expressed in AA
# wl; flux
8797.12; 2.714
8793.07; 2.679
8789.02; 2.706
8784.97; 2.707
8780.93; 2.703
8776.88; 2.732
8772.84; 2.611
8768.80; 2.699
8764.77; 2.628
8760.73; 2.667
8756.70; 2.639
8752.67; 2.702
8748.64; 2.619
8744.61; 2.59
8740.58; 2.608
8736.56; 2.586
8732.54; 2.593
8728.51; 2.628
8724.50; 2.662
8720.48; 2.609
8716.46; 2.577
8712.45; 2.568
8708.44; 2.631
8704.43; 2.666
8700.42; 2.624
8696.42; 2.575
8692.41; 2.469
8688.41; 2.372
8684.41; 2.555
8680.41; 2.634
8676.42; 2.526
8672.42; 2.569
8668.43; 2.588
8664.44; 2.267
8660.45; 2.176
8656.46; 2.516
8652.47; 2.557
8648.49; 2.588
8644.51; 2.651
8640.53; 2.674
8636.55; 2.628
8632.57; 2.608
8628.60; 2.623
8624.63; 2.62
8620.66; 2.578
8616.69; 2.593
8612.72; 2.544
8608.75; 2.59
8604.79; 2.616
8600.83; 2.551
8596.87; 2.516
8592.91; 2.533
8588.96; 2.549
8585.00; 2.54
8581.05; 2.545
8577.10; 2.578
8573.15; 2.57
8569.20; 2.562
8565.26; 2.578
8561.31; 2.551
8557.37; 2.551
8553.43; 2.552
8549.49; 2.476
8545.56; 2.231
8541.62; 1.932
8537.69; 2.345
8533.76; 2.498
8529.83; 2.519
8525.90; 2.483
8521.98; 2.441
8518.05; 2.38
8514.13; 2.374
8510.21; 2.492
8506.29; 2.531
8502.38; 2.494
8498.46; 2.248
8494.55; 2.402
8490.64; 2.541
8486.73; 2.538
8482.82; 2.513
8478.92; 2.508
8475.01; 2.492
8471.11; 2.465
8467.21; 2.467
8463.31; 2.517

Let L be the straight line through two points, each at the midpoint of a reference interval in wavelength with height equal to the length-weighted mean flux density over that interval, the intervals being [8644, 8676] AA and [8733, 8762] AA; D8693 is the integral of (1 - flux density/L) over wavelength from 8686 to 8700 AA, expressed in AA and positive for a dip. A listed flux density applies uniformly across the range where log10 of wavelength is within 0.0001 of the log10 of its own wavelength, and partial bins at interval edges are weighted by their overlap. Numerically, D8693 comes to 0.3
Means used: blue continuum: 2.48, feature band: 2.49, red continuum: 2.63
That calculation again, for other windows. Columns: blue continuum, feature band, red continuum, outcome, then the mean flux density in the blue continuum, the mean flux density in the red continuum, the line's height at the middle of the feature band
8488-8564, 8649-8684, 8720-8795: 1.0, 2.43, 2.65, 2.56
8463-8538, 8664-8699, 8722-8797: 1.1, 2.46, 2.65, 2.6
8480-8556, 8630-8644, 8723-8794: -0.6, 2.42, 2.65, 2.54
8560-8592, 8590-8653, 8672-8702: -1.0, 2.56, 2.54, 2.55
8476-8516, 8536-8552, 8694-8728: 1.6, 2.46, 2.61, 2.5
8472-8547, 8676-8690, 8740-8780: 0.3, 2.42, 2.65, 2.58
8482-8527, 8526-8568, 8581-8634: 1.2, 2.45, 2.57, 2.5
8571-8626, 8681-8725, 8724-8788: 0.8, 2.57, 2.65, 2.62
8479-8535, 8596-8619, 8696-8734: -0.3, 2.46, 2.62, 2.54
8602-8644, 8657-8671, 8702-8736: 1.3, 2.61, 2.62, 2.61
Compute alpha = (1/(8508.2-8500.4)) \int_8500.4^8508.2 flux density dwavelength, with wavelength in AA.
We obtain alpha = 2.51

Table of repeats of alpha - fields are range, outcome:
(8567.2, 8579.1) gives 2.57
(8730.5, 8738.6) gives 2.59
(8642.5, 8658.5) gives 2.58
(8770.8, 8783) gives 2.68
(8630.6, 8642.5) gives 2.64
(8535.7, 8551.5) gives 2.25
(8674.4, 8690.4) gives 2.52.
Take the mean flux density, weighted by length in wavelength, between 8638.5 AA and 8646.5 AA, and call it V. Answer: 2.66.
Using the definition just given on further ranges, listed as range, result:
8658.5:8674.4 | 2.4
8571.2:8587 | 2.56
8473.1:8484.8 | 2.5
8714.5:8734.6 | 2.61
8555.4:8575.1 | 2.56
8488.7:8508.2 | 2.44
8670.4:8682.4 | 2.58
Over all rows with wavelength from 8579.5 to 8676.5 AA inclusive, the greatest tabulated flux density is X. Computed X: 2.674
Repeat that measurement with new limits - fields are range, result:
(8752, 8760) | 2.702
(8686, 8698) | 2.575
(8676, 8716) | 2.666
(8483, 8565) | 2.552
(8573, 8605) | 2.616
